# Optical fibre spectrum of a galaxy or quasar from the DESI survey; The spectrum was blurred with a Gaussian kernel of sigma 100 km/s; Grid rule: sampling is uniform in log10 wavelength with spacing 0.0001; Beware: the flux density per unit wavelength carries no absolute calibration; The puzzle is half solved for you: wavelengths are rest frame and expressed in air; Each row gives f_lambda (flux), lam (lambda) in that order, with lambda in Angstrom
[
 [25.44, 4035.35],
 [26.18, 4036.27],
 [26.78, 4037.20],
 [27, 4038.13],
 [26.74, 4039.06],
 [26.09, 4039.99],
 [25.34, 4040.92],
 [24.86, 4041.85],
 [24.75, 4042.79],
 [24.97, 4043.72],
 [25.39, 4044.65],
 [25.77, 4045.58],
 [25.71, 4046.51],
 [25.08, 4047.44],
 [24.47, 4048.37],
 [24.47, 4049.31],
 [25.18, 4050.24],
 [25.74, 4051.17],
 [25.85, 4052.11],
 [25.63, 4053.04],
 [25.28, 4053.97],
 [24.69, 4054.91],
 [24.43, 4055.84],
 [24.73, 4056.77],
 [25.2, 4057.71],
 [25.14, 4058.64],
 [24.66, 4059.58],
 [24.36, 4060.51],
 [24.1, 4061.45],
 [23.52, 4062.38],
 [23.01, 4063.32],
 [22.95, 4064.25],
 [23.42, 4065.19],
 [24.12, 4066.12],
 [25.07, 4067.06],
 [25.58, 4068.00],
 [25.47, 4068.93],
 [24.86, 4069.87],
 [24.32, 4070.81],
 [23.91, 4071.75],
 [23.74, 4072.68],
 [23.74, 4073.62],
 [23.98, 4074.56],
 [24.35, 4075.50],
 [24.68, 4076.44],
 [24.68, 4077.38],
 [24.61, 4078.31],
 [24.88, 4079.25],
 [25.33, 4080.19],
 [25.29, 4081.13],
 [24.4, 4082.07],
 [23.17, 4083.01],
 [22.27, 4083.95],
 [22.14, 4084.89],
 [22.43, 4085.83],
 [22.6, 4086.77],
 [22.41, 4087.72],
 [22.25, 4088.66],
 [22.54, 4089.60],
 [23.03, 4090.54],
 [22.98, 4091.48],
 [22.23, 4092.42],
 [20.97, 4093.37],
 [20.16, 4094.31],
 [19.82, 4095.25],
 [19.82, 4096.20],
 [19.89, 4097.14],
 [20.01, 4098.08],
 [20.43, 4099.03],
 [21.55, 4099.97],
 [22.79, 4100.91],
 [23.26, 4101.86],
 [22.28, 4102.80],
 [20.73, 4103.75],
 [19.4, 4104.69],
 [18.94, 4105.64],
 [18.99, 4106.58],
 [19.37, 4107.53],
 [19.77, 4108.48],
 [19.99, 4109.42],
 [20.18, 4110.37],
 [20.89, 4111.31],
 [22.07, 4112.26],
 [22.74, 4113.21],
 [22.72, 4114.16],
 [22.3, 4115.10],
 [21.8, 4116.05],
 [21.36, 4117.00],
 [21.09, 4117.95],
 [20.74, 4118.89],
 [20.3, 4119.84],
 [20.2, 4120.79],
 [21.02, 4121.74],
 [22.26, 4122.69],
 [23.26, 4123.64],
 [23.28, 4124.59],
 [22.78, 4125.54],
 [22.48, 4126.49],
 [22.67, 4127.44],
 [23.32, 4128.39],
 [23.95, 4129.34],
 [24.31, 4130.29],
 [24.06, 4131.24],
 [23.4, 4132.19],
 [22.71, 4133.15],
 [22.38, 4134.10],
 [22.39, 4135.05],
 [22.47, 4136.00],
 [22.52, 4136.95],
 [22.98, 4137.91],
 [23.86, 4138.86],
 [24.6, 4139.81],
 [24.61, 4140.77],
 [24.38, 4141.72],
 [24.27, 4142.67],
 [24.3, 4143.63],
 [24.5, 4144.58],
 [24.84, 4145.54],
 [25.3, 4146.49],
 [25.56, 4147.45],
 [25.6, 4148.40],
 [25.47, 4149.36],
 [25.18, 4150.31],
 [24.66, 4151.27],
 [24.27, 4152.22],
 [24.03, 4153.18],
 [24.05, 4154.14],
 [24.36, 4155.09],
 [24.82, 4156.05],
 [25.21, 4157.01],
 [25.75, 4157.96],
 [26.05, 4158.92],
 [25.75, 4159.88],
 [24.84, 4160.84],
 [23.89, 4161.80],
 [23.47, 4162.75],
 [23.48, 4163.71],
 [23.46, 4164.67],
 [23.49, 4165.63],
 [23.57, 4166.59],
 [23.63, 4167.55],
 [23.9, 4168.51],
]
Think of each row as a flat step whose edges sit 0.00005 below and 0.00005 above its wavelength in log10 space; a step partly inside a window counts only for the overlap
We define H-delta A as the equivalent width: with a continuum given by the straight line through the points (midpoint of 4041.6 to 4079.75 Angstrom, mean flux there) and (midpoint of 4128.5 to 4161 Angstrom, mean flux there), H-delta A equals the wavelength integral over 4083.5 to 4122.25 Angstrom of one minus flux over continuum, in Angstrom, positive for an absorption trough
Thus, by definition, 5.16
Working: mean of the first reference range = 24.7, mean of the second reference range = 24.3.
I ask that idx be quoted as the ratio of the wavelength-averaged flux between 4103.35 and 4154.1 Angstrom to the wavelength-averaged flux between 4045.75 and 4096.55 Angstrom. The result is 0.95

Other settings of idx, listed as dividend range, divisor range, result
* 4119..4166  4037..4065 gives 0.95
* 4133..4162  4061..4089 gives 1.02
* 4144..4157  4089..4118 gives 1.18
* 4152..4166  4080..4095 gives 1.08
